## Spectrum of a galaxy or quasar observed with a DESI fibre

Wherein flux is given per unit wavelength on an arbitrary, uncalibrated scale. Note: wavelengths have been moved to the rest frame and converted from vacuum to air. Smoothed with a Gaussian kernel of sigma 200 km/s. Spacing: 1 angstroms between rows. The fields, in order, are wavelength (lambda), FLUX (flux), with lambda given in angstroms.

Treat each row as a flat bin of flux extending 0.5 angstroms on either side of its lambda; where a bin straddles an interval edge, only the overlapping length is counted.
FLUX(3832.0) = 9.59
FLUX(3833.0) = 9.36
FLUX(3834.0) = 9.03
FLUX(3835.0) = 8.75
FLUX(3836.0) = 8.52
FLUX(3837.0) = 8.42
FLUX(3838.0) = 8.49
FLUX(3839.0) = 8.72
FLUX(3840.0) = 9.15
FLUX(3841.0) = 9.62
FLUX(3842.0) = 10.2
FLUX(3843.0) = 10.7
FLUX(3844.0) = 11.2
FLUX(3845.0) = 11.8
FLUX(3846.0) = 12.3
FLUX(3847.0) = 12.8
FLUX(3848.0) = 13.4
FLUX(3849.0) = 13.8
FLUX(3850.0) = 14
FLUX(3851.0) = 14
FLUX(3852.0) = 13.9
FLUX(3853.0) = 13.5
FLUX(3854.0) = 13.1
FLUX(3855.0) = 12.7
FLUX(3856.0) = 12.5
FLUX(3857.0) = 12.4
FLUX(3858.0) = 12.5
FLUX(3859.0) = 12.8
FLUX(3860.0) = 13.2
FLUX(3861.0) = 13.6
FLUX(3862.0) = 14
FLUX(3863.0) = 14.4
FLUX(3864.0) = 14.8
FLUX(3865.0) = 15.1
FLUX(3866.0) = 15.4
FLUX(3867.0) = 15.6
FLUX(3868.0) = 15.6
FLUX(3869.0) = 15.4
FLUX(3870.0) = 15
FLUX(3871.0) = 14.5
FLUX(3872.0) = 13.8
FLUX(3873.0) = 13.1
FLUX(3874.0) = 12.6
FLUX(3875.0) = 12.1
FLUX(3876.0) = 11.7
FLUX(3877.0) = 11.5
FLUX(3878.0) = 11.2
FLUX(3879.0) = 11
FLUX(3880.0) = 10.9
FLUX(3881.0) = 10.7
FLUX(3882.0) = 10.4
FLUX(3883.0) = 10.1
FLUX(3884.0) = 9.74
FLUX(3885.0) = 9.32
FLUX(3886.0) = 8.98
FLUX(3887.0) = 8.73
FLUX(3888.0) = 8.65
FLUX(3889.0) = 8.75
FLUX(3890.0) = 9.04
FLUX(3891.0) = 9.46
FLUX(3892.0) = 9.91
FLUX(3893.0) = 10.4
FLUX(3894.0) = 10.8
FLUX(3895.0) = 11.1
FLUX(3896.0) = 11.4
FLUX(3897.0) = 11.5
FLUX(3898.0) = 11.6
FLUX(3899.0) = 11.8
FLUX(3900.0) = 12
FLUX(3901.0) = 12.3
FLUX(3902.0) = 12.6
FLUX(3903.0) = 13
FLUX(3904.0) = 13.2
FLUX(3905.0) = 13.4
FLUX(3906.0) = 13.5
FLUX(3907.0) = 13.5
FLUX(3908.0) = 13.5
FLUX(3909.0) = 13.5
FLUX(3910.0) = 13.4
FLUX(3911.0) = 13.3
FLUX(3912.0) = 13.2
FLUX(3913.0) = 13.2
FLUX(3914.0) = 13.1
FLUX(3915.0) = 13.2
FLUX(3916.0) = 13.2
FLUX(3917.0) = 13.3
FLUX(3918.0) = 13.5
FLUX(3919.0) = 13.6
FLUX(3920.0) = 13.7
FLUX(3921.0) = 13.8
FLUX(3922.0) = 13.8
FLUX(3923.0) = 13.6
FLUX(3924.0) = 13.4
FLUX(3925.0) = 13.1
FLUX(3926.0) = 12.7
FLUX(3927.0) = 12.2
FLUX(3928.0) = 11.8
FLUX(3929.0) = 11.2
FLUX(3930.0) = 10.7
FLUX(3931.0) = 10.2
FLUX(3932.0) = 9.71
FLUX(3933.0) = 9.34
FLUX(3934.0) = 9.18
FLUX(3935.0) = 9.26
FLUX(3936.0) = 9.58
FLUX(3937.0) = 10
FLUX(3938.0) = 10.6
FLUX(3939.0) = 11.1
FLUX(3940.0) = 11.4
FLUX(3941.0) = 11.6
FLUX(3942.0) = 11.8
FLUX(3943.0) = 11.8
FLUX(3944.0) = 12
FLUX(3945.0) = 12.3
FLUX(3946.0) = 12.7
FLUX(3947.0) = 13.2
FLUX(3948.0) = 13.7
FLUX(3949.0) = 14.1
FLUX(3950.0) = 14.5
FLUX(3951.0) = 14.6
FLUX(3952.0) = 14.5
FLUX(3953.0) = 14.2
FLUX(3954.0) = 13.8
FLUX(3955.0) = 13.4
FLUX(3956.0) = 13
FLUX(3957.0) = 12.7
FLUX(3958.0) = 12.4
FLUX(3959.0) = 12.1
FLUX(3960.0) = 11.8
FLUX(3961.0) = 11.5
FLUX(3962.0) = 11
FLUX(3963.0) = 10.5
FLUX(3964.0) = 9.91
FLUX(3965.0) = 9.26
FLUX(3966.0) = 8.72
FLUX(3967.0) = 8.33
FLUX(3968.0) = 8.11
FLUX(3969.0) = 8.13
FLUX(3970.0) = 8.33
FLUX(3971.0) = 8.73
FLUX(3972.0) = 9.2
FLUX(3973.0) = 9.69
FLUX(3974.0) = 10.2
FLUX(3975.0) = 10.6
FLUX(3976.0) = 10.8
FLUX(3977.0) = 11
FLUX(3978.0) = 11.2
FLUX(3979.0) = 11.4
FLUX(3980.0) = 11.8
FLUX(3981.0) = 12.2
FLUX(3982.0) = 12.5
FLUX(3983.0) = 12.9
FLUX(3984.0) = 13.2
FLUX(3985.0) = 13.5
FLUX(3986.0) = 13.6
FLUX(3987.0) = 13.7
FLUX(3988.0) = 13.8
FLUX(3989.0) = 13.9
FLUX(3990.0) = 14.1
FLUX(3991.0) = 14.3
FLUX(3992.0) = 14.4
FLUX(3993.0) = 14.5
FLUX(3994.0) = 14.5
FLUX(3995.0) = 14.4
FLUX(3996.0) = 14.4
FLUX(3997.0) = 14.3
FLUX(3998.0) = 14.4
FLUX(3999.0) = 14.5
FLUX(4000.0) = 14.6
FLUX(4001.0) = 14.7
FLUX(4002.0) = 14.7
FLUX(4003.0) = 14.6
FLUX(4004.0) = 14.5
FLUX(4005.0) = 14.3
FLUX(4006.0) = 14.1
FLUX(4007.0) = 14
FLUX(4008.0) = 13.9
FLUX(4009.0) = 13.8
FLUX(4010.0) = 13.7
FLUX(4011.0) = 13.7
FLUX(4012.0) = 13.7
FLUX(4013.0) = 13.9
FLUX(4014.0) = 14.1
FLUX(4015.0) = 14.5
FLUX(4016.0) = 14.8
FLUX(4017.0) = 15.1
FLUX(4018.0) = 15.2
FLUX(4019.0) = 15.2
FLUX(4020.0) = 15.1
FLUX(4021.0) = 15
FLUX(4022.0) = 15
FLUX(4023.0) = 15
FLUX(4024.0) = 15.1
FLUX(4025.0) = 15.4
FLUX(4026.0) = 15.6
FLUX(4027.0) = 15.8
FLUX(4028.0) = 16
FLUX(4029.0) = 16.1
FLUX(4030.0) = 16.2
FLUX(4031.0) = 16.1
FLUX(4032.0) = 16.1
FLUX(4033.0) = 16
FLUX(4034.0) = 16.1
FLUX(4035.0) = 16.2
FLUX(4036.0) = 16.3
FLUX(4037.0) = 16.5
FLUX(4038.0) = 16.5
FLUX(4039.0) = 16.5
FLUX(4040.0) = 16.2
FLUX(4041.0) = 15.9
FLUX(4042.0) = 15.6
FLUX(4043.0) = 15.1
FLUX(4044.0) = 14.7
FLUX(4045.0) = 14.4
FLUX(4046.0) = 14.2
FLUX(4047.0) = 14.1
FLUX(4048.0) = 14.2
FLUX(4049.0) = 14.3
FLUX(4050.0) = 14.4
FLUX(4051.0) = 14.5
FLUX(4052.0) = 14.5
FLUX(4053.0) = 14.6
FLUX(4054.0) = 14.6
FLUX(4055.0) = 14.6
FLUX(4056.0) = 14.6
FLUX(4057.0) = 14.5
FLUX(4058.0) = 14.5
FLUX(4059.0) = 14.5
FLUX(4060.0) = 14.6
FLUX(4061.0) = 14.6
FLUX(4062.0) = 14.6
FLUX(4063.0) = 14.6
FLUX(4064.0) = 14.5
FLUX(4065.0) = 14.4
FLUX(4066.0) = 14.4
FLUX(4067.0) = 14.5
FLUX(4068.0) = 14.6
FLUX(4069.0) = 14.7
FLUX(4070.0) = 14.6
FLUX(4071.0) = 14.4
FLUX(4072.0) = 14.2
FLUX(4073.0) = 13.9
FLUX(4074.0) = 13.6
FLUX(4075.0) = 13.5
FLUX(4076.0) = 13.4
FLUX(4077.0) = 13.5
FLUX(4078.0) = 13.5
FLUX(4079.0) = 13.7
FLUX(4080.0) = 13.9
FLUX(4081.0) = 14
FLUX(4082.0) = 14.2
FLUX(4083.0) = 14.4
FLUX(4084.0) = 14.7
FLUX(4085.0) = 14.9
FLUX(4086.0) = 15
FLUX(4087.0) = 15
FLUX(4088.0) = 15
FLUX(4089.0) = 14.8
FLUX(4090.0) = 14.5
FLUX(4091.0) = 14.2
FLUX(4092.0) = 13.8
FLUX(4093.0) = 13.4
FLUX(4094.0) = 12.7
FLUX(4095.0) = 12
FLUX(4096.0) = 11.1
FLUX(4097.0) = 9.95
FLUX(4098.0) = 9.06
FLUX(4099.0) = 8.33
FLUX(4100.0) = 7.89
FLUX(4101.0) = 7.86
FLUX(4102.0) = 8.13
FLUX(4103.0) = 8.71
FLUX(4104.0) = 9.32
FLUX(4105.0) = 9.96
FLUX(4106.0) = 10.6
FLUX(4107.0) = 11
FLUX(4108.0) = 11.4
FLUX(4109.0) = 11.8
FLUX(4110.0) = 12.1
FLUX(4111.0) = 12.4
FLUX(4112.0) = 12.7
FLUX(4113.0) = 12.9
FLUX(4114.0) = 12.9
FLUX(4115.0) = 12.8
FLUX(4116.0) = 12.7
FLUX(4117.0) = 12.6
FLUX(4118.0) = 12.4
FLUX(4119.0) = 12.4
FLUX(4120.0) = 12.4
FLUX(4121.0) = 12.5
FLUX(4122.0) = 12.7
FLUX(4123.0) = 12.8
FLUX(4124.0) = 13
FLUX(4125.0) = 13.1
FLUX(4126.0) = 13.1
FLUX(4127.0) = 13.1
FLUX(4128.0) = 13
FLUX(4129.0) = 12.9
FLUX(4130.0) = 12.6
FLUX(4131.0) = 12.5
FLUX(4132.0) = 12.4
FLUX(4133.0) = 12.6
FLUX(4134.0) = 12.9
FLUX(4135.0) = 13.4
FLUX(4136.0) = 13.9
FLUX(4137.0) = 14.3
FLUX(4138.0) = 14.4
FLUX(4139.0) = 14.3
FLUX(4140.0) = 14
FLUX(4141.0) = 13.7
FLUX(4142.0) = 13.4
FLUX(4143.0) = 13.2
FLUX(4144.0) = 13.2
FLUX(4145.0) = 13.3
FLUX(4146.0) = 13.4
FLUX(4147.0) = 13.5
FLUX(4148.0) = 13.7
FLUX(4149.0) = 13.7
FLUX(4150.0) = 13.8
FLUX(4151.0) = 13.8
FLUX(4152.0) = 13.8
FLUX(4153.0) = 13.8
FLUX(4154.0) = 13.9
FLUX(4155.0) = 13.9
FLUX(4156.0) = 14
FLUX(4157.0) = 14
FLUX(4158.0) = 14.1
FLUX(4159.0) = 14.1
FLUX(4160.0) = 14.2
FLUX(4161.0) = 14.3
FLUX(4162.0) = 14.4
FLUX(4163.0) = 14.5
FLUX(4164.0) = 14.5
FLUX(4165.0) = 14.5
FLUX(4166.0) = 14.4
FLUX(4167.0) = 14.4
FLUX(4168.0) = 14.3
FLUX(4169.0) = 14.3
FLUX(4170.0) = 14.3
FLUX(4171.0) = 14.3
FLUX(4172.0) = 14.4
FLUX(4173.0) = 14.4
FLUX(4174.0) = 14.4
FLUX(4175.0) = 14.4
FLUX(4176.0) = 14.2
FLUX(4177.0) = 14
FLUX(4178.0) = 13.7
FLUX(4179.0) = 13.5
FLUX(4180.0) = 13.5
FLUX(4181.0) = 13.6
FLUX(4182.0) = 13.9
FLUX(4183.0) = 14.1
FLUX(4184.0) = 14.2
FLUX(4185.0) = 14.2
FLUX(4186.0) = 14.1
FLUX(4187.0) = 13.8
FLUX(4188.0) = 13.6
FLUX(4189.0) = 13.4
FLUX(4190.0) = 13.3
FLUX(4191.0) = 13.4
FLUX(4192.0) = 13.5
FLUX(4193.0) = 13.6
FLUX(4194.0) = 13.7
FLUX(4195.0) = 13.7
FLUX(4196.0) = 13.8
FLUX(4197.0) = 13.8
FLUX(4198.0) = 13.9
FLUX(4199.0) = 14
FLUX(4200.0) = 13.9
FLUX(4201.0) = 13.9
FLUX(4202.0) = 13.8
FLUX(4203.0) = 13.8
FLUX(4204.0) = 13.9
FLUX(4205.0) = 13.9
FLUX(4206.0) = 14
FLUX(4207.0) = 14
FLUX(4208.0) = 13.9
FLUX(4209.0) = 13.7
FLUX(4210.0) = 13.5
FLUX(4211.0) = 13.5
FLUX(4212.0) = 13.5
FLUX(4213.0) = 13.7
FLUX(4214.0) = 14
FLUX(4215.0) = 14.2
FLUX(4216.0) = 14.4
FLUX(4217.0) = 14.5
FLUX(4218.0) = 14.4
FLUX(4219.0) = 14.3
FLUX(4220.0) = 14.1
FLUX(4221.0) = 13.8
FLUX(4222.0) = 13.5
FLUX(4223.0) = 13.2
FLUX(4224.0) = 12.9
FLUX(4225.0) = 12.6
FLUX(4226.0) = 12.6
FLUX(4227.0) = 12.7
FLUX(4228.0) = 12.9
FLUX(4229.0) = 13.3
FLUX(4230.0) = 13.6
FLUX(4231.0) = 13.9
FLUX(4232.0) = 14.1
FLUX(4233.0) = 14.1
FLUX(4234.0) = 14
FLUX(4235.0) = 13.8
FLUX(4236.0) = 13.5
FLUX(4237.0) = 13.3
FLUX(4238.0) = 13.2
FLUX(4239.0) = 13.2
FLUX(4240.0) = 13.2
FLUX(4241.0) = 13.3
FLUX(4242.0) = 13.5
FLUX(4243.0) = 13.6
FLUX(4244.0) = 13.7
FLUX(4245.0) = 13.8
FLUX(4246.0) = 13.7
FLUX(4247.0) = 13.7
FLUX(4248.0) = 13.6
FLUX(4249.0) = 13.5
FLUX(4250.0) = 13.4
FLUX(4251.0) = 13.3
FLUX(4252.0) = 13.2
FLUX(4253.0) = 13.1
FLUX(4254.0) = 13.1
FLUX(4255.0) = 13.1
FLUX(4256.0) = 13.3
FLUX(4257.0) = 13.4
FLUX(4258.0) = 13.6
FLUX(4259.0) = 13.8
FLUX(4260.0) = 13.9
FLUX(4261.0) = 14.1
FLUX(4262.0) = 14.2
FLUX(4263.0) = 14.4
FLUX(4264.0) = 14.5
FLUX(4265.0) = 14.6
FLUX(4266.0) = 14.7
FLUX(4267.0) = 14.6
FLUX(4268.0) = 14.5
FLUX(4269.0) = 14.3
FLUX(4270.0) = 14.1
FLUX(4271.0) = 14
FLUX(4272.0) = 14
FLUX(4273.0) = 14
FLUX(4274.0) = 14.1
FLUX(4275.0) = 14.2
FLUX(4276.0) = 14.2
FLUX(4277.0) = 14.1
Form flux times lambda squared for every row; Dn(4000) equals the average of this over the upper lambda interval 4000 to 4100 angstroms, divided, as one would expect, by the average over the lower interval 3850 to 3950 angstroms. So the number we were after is 1.27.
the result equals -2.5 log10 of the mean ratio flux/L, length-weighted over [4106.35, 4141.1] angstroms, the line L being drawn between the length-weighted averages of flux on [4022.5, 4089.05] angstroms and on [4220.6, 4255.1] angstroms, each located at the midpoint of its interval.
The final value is 0.12 mag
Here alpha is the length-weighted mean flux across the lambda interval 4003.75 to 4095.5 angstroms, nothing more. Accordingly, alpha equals 14.7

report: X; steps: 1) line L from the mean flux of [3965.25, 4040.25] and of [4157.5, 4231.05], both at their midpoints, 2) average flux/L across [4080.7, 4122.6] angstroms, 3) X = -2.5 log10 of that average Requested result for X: 0.14 mag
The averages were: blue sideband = 13.7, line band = 12.2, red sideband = 13.9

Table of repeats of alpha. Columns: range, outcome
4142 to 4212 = 13.9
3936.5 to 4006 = 12.4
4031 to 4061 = 15.1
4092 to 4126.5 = 11.5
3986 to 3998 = 14.2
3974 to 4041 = 14.4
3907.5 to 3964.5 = 12.3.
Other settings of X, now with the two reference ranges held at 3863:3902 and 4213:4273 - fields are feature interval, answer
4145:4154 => -0.04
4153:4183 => -0.07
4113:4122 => 0.04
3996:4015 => -0.14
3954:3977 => 0.17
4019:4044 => -0.25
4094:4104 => 0.35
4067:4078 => -0.10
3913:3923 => -0.13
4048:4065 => -0.14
